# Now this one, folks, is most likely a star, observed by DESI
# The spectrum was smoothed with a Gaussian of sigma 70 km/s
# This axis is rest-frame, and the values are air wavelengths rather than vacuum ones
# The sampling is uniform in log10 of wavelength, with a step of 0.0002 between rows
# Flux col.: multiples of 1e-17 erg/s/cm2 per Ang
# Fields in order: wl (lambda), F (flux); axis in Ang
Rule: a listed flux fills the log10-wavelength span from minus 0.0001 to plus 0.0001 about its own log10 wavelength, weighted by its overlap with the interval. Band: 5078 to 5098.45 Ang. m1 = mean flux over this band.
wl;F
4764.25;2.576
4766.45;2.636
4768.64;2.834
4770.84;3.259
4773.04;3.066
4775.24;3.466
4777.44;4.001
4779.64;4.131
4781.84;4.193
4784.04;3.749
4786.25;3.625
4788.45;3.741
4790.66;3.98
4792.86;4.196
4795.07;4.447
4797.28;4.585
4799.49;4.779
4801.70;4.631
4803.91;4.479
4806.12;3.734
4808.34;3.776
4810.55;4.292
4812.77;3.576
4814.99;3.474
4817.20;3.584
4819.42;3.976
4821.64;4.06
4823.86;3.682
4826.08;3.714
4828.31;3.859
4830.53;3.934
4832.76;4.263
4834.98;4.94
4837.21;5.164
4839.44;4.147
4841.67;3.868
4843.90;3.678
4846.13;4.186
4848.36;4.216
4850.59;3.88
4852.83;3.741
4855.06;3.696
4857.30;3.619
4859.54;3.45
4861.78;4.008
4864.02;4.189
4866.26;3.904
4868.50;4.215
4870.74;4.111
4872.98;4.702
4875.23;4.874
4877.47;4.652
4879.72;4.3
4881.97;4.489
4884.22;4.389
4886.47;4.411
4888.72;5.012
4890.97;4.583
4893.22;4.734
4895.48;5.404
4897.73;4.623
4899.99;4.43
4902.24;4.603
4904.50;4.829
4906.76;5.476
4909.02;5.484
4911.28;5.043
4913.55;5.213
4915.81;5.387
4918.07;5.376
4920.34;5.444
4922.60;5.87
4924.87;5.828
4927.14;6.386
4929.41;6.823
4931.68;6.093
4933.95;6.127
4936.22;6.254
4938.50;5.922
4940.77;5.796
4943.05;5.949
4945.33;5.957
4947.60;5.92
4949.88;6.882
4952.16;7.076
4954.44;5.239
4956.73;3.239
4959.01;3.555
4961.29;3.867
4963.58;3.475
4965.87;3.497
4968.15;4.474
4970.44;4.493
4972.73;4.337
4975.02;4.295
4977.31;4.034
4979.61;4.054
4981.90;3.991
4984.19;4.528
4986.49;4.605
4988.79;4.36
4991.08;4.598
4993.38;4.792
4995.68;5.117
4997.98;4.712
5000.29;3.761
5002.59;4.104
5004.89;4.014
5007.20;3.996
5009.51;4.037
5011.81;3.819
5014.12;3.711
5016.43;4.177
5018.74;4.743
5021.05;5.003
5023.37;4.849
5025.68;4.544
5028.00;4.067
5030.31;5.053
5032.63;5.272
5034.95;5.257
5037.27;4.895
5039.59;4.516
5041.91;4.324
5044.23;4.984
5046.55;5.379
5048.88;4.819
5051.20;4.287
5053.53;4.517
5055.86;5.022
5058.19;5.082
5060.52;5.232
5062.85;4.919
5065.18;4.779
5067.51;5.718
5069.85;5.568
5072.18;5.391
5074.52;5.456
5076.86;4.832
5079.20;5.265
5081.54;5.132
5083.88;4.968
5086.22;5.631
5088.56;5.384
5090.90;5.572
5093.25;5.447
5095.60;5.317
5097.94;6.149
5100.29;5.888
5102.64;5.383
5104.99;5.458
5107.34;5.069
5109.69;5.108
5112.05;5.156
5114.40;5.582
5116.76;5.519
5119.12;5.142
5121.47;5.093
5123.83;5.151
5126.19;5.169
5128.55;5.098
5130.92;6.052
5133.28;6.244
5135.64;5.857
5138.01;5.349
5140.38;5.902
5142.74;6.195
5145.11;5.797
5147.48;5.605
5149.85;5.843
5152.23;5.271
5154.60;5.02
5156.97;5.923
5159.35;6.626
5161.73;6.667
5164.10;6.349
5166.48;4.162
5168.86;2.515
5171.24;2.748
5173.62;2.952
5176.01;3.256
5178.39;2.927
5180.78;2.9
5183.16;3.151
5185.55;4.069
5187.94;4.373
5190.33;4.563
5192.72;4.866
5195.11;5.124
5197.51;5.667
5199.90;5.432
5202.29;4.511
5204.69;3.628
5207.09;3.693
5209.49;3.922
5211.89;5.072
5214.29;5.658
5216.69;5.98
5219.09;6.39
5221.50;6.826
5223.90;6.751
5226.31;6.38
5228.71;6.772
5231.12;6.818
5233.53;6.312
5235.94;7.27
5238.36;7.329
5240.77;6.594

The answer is 5.41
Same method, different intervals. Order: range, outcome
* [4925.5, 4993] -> 5.03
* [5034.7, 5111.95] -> 5.17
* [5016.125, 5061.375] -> 4.81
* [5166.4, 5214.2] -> 4.01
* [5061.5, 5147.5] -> 5.44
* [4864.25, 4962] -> 5.17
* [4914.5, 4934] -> 5.91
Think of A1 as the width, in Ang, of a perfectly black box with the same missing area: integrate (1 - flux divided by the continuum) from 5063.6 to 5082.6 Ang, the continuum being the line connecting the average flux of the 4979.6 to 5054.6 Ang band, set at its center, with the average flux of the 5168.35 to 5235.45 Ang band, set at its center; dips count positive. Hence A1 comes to -2.7 Ang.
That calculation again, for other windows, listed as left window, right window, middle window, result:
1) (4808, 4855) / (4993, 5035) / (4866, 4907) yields -4.76 Ang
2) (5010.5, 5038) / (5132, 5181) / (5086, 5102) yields -2.67 Ang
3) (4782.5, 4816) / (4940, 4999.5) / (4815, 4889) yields 2.48 Ang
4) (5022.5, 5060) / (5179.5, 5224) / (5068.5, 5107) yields -4.85 Ang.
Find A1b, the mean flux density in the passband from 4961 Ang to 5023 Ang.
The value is 4.26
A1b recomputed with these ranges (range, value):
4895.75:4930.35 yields 5.38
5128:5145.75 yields 5.84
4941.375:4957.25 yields 5.85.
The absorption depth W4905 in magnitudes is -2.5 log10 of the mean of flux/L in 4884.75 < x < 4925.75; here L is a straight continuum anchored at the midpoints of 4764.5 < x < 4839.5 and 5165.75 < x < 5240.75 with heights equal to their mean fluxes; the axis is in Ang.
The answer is -0.211 mag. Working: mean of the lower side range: 3.92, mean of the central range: 5.08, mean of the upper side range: 4.94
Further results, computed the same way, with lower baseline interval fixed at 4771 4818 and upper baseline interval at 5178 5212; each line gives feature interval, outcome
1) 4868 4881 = -0.118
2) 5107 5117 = -0.248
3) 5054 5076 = -0.243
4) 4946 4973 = -0.152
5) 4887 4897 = -0.208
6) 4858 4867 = 0.039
